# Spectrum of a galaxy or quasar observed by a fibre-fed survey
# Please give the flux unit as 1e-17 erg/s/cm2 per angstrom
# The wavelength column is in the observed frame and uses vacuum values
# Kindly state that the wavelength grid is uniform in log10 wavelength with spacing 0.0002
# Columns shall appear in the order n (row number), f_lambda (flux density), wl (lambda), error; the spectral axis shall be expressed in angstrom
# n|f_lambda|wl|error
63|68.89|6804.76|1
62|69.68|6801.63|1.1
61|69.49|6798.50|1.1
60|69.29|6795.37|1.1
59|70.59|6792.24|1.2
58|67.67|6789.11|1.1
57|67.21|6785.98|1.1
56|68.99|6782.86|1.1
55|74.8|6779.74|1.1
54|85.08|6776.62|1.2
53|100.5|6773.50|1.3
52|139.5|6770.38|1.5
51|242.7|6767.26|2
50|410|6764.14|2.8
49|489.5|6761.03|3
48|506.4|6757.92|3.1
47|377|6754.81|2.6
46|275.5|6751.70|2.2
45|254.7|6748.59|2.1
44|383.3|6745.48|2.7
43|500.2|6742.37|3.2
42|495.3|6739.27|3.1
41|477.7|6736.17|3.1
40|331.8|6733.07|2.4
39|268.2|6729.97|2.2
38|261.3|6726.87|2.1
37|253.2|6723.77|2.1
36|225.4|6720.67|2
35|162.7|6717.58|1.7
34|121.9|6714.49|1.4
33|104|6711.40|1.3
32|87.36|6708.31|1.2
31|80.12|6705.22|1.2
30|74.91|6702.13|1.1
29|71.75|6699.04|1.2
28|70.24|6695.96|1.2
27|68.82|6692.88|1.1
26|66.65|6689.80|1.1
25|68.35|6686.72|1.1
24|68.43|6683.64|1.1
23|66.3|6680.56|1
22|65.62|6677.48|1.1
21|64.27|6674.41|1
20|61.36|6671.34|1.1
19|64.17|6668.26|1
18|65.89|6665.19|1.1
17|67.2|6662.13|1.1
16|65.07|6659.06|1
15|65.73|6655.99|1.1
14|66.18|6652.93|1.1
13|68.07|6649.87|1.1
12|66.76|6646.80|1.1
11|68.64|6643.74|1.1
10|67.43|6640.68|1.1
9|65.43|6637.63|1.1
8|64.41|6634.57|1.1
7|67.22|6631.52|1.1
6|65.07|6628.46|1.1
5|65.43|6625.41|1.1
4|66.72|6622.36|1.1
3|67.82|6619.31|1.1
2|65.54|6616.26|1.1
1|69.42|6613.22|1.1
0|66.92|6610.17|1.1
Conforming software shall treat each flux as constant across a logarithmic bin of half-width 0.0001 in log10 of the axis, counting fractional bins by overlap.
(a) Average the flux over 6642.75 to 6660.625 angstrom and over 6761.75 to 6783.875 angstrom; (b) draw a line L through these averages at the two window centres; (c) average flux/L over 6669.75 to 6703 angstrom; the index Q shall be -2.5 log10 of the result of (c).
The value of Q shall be 0.39 mag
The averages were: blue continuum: 66.7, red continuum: 175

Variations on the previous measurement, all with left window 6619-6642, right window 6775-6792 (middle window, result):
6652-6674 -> 0.041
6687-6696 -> 0.007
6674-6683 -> 0.038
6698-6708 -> -0.118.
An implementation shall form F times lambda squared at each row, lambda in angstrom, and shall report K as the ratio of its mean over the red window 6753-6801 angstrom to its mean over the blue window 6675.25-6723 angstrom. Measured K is 1.99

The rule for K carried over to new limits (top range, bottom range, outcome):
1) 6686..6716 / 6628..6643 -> 1.26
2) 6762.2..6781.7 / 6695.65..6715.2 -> 2.11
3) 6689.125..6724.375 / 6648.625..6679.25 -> 1.76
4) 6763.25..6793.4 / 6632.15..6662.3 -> 1.99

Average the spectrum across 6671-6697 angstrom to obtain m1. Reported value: 66.9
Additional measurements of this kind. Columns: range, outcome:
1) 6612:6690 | 66.3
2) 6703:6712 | 87.9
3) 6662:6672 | 64.6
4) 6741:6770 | 371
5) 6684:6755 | 216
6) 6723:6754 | 353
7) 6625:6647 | 66.3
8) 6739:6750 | 400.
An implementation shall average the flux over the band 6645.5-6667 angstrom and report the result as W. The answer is 66.4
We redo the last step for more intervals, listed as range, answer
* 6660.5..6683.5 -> 65.2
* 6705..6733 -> 187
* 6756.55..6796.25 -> 184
